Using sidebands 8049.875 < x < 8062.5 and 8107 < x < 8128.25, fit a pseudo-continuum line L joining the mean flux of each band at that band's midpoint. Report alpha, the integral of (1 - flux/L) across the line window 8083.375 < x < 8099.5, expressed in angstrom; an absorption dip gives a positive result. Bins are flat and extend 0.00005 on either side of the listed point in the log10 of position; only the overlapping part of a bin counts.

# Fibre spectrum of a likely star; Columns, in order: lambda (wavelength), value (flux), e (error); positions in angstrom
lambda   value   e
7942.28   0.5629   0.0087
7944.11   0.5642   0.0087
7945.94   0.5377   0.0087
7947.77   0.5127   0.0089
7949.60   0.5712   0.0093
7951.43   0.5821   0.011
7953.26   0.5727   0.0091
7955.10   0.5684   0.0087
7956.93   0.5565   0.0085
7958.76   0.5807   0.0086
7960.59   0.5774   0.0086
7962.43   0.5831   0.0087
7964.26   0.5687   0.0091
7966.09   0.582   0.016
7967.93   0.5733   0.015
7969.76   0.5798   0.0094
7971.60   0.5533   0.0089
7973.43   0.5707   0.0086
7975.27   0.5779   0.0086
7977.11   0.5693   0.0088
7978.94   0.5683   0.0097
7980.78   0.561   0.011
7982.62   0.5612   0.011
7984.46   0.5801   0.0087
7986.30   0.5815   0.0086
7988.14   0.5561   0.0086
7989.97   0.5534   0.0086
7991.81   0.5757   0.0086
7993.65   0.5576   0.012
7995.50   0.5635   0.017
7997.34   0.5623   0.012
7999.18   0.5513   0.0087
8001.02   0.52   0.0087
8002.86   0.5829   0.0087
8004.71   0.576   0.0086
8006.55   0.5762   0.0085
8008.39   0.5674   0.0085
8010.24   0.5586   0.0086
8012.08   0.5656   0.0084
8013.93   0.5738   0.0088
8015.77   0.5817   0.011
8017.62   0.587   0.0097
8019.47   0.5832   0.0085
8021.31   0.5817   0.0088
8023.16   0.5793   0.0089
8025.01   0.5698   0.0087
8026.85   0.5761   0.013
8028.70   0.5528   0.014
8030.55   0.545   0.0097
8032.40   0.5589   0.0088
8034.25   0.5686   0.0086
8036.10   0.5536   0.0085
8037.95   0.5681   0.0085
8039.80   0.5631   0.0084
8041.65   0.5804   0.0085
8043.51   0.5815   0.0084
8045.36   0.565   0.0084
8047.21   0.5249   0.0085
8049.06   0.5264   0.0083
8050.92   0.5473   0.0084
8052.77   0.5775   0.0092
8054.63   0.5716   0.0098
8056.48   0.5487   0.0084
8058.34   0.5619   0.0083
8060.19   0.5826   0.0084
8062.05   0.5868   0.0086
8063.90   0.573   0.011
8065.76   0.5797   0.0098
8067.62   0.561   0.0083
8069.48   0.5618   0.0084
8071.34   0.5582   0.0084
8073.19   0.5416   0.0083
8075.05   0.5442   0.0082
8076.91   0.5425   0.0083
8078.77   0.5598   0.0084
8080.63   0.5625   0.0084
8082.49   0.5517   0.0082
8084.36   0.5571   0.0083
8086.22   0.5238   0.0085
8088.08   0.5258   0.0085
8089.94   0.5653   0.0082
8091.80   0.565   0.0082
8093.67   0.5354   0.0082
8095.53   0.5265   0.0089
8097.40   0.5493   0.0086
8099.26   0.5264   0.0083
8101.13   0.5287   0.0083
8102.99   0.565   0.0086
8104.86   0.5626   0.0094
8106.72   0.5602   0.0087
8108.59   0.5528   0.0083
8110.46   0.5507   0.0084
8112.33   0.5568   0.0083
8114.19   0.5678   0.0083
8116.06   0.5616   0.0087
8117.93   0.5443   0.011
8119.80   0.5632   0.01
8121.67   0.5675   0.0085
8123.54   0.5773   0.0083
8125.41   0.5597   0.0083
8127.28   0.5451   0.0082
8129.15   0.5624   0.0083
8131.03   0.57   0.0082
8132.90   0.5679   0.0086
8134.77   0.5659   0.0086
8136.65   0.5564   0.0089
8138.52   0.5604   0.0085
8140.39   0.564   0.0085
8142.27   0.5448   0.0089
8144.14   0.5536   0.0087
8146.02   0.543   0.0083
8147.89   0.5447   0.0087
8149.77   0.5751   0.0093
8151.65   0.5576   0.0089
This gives 0.57 angstrom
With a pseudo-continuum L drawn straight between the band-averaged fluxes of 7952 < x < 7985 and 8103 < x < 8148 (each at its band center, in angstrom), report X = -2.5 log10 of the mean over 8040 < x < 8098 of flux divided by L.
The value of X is 0.01 mag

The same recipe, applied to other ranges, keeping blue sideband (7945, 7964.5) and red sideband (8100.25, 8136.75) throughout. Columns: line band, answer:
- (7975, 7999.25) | -0.005 mag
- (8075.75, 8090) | 0.026 mag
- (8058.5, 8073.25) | -0.017 mag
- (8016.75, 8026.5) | -0.034 mag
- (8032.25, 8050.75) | 0.006 mag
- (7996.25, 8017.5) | -0.006 mag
